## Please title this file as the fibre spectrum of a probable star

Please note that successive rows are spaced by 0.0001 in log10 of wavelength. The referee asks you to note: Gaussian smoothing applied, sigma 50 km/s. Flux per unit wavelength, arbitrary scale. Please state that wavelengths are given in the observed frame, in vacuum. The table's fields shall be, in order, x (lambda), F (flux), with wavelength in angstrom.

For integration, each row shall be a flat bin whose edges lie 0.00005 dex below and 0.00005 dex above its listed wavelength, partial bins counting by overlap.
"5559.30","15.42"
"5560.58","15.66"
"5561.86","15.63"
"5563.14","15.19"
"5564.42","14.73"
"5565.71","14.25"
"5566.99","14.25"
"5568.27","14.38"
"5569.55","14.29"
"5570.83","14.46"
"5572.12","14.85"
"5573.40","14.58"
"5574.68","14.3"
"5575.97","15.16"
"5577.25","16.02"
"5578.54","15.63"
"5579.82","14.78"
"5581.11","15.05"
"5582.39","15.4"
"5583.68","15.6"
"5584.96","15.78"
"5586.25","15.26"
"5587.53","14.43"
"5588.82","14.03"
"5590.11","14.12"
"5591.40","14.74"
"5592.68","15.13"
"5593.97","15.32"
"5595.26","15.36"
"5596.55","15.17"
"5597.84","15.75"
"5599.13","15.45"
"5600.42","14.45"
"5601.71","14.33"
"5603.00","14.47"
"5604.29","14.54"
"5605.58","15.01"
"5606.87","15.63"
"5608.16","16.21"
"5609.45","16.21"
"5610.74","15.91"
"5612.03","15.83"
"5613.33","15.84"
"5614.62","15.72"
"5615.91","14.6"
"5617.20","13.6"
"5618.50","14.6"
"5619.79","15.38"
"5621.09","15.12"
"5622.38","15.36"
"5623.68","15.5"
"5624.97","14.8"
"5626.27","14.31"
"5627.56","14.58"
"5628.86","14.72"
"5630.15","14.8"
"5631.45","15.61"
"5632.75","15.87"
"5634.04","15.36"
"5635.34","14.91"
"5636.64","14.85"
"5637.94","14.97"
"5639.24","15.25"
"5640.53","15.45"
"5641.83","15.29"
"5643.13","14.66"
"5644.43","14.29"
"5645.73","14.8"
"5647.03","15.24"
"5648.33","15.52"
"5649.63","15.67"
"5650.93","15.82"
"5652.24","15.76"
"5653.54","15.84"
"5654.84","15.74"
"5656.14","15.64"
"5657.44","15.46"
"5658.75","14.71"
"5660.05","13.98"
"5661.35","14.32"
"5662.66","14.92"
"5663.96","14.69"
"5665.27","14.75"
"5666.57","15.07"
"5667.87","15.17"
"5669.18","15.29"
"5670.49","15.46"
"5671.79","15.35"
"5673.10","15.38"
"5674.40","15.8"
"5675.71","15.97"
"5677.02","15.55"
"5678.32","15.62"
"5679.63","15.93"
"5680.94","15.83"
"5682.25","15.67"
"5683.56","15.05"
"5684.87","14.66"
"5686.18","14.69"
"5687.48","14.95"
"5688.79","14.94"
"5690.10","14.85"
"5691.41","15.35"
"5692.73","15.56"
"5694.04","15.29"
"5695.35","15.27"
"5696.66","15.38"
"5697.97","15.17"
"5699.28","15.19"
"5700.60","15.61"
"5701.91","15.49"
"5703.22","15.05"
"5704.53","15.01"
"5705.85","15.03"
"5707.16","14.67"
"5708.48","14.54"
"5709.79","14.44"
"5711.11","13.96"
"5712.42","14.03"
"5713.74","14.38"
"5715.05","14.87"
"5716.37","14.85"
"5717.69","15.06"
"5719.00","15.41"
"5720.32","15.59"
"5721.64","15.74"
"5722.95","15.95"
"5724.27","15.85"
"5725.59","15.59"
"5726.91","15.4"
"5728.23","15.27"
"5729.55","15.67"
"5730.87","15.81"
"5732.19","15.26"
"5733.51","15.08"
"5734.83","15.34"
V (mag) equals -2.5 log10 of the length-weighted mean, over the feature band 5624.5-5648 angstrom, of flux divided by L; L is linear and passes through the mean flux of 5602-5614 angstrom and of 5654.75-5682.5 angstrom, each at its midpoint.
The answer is 0.03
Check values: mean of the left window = 15.5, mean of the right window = 15.3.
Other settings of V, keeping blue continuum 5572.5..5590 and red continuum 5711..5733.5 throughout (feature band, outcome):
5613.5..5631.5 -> 0.01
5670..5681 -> -0.03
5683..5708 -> 0.01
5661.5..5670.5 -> 0.01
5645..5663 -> -0.01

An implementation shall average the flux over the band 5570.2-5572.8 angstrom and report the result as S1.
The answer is 14.6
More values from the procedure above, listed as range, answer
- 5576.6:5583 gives 15.4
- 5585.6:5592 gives 14.5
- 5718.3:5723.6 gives 15.7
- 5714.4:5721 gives 15.1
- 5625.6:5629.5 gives 14.5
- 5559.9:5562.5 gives 15.6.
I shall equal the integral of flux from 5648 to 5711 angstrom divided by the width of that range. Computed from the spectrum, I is 15.2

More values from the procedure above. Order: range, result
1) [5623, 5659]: 15.2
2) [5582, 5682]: 15.2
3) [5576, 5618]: 15.2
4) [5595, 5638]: 15.1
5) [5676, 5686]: 15.4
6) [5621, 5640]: 15.1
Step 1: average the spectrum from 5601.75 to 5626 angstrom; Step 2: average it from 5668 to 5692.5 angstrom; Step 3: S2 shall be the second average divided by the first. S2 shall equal 1.0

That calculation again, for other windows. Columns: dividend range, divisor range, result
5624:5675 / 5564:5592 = 1.02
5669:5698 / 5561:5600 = 1.03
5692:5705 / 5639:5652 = 1.01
